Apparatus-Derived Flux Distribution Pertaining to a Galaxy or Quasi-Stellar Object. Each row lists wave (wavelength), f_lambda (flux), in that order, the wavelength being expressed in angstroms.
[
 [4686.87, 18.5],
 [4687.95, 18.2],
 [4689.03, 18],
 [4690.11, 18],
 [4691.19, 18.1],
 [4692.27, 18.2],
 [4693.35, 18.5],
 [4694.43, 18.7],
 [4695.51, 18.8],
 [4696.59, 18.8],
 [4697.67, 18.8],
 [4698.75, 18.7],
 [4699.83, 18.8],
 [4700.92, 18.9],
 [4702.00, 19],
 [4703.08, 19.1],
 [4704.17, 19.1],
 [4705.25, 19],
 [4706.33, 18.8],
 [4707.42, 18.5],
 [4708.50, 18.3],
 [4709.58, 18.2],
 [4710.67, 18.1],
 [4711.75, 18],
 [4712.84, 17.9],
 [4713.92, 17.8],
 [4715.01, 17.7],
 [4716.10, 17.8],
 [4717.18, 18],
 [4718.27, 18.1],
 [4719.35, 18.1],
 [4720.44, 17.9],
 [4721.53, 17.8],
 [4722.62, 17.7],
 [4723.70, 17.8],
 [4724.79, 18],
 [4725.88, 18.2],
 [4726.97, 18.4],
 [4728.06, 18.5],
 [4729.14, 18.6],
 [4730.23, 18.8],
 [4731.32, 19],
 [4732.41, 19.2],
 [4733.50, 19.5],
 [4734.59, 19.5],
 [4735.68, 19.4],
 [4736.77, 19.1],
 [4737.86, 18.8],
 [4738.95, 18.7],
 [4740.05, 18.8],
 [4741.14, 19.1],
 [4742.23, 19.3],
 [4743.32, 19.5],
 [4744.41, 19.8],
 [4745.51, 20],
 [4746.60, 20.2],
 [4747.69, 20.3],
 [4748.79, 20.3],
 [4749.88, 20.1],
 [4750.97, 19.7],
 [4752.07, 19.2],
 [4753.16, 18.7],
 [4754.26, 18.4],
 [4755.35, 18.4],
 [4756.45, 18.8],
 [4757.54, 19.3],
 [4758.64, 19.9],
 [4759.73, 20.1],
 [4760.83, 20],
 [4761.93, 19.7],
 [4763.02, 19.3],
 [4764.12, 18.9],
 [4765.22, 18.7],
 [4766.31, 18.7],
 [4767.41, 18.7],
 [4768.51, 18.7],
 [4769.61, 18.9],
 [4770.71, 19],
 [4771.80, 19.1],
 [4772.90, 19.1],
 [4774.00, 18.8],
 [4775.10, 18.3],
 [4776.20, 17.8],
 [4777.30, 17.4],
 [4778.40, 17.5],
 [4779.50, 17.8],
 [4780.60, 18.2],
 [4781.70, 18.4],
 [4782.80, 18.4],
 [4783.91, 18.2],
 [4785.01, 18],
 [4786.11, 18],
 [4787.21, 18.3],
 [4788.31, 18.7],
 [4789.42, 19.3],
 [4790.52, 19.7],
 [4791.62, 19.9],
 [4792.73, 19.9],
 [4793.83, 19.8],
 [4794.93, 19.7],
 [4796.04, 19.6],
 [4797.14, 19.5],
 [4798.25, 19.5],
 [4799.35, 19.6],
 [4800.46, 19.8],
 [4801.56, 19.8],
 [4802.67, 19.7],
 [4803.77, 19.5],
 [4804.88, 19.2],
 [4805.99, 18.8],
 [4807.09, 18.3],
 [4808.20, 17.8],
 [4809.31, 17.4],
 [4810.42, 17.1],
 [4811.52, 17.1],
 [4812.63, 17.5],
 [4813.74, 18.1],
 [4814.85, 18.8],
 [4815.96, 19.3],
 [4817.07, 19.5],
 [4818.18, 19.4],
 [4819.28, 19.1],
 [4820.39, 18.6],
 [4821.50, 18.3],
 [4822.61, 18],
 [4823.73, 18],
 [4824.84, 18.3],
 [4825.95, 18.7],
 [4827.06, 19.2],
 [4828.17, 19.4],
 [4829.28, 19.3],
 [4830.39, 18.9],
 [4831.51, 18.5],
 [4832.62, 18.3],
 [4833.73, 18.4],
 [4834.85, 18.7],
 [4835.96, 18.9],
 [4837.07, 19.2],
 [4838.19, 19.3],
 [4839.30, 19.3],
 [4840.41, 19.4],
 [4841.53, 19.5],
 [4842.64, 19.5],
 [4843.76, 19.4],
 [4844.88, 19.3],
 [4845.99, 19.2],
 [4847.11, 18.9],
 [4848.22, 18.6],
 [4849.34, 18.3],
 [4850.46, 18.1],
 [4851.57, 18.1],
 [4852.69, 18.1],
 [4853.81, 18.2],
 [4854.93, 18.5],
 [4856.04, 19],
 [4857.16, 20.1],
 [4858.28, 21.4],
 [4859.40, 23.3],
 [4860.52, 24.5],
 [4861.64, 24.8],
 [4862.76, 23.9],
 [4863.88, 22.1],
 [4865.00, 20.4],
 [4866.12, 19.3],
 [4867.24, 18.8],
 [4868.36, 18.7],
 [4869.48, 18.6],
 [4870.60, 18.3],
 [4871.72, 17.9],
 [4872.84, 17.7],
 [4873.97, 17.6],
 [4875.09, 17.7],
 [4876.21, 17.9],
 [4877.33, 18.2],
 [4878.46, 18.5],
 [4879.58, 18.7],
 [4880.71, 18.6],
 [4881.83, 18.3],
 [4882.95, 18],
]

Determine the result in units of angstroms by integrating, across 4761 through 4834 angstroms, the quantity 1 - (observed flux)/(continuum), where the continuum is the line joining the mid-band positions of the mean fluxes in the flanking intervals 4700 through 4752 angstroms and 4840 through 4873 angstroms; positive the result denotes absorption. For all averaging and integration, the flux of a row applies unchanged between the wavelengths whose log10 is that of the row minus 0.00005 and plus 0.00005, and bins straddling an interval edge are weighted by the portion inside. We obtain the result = 2.11 angstroms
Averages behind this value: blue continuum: 18.8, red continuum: 19.8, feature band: 18.8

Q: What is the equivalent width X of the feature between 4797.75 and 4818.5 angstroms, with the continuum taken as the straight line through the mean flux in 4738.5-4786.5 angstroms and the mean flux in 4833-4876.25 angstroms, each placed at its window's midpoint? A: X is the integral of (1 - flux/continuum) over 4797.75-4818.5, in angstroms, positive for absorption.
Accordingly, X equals 0.5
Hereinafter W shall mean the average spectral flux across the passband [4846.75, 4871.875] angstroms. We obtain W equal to 20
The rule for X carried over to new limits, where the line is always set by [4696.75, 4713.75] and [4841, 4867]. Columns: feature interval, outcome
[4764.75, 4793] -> 1.1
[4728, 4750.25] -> -0.5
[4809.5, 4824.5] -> 1.0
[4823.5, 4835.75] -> 0.7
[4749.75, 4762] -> -0.1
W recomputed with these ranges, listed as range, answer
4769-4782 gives 18.4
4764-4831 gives 18.7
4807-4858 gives 18.7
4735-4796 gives 19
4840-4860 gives 19.3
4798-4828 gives 18.7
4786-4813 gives 19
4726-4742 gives 18.9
